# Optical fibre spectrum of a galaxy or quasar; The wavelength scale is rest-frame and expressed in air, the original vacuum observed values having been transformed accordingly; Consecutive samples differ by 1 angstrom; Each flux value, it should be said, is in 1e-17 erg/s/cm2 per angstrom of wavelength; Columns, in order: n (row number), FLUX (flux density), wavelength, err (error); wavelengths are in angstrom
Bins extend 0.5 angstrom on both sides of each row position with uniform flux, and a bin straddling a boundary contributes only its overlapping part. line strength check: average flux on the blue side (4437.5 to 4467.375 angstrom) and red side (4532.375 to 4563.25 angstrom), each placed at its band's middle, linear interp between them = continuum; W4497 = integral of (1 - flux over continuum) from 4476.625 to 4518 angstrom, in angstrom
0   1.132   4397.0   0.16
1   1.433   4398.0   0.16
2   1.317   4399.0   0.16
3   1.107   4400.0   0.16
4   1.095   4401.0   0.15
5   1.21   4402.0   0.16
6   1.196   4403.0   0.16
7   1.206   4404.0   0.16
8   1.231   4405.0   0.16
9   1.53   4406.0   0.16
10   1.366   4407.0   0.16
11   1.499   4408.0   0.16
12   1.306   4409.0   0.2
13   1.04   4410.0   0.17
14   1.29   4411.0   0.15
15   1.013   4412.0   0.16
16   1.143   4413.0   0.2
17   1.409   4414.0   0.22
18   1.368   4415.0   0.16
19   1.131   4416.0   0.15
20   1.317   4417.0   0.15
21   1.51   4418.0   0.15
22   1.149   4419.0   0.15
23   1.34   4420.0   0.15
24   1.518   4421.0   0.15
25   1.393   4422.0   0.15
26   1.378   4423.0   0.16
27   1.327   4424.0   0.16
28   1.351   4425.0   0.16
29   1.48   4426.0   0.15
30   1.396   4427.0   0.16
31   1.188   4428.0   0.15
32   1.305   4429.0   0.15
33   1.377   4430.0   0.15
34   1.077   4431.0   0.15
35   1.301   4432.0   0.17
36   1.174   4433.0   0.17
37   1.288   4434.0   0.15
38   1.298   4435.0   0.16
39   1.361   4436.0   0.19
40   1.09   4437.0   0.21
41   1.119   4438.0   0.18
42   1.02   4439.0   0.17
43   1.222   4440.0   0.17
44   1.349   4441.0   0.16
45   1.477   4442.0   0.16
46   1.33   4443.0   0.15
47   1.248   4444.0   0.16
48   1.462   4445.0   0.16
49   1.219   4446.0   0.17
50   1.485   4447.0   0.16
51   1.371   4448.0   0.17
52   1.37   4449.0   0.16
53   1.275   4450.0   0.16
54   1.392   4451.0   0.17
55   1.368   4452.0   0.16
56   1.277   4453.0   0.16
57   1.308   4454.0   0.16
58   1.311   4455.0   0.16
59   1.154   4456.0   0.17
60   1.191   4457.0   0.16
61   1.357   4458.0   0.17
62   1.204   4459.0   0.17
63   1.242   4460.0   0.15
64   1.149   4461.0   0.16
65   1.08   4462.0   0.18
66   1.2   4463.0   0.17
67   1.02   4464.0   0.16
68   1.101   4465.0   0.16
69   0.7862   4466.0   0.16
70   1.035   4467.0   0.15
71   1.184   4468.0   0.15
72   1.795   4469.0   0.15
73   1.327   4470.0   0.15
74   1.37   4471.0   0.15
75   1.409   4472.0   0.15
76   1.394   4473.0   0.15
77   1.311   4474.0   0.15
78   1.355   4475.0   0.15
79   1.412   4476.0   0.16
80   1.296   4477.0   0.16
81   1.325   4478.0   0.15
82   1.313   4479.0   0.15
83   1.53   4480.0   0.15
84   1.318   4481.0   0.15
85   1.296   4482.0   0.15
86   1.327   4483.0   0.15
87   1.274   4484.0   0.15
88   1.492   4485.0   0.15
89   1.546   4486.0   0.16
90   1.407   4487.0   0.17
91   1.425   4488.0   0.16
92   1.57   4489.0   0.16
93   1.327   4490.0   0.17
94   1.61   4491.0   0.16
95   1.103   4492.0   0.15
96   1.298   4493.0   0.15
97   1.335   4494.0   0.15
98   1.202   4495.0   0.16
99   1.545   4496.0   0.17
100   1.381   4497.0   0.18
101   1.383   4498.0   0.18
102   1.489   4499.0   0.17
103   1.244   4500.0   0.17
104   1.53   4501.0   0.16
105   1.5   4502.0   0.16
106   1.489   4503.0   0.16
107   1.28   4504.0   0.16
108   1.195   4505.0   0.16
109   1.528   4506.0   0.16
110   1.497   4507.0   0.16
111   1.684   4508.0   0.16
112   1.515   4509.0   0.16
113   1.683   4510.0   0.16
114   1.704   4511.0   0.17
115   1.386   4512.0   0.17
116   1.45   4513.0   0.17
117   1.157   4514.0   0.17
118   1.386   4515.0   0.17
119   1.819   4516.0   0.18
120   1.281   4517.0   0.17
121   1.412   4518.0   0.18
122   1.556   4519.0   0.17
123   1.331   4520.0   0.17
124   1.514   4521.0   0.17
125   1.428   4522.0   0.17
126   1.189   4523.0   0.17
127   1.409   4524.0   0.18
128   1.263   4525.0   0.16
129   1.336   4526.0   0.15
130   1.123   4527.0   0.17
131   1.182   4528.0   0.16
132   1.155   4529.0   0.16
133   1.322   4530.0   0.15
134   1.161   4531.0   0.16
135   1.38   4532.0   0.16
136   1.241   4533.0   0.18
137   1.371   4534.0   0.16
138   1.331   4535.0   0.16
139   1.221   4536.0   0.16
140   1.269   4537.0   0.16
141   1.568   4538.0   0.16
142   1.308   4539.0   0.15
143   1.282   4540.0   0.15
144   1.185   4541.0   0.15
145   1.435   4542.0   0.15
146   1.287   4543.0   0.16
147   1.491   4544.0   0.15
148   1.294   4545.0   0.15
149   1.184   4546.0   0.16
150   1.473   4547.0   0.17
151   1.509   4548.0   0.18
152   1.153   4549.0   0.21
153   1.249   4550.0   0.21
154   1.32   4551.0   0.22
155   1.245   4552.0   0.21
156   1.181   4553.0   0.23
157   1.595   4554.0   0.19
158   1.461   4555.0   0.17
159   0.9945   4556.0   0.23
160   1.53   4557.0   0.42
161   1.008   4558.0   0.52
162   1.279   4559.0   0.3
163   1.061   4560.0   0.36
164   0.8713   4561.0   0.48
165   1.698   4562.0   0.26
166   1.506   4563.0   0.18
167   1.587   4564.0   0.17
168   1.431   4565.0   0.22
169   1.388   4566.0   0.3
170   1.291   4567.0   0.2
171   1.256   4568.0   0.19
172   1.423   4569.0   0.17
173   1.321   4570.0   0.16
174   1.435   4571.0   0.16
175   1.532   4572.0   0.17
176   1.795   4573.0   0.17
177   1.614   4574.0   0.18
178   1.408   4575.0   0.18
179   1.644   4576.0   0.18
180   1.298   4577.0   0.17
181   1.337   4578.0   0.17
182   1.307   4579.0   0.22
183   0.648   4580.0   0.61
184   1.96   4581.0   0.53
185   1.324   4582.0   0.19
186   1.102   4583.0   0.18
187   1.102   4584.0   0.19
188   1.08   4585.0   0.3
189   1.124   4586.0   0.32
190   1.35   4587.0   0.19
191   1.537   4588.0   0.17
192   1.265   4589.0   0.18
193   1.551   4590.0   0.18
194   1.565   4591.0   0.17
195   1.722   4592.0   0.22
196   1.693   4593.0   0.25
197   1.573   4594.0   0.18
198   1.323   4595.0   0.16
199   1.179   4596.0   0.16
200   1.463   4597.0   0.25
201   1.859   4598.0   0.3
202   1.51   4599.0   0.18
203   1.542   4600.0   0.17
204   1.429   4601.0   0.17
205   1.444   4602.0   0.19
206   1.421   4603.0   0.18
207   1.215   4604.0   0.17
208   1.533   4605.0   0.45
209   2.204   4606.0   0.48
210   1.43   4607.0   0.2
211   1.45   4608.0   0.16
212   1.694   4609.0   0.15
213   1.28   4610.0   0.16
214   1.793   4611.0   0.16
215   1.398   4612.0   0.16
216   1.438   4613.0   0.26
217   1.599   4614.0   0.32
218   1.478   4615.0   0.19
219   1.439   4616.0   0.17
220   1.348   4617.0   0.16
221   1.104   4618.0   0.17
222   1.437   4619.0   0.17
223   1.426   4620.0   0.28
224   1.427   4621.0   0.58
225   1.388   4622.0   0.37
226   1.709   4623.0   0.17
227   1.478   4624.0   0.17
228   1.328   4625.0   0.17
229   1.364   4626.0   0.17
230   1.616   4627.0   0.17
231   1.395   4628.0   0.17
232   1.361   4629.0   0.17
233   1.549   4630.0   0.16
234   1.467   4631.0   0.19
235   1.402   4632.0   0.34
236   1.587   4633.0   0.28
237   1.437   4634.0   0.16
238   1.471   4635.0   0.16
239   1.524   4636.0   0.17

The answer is -4.8 angstrom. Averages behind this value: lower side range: 1.24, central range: 1.42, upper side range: 1.31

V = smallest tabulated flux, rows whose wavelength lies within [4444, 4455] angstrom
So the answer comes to 1.219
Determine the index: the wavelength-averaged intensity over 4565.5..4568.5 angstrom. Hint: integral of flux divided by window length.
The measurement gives 1.31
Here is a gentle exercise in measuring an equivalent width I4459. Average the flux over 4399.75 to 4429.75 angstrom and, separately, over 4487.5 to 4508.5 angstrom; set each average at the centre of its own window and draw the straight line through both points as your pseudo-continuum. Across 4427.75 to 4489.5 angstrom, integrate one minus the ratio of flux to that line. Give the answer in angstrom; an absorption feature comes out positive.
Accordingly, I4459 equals 2.8 angstrom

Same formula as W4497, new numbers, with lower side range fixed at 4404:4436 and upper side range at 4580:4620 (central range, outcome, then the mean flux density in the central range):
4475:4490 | -0.4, 1.39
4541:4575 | 1.4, 1.36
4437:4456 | 0.4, 1.3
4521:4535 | 1.1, 1.28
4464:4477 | 0.6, 1.28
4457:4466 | 1.3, 1.15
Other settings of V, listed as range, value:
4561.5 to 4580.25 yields 0.648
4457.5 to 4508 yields 0.7862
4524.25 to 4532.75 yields 1.123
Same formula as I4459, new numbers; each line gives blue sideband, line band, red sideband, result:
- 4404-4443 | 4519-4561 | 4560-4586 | 1.5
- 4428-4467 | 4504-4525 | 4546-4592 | -2.3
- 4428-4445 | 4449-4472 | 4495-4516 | 1.5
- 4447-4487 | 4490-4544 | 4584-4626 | -0.8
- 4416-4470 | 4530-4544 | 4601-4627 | 0.7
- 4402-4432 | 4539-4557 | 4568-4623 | 1.1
